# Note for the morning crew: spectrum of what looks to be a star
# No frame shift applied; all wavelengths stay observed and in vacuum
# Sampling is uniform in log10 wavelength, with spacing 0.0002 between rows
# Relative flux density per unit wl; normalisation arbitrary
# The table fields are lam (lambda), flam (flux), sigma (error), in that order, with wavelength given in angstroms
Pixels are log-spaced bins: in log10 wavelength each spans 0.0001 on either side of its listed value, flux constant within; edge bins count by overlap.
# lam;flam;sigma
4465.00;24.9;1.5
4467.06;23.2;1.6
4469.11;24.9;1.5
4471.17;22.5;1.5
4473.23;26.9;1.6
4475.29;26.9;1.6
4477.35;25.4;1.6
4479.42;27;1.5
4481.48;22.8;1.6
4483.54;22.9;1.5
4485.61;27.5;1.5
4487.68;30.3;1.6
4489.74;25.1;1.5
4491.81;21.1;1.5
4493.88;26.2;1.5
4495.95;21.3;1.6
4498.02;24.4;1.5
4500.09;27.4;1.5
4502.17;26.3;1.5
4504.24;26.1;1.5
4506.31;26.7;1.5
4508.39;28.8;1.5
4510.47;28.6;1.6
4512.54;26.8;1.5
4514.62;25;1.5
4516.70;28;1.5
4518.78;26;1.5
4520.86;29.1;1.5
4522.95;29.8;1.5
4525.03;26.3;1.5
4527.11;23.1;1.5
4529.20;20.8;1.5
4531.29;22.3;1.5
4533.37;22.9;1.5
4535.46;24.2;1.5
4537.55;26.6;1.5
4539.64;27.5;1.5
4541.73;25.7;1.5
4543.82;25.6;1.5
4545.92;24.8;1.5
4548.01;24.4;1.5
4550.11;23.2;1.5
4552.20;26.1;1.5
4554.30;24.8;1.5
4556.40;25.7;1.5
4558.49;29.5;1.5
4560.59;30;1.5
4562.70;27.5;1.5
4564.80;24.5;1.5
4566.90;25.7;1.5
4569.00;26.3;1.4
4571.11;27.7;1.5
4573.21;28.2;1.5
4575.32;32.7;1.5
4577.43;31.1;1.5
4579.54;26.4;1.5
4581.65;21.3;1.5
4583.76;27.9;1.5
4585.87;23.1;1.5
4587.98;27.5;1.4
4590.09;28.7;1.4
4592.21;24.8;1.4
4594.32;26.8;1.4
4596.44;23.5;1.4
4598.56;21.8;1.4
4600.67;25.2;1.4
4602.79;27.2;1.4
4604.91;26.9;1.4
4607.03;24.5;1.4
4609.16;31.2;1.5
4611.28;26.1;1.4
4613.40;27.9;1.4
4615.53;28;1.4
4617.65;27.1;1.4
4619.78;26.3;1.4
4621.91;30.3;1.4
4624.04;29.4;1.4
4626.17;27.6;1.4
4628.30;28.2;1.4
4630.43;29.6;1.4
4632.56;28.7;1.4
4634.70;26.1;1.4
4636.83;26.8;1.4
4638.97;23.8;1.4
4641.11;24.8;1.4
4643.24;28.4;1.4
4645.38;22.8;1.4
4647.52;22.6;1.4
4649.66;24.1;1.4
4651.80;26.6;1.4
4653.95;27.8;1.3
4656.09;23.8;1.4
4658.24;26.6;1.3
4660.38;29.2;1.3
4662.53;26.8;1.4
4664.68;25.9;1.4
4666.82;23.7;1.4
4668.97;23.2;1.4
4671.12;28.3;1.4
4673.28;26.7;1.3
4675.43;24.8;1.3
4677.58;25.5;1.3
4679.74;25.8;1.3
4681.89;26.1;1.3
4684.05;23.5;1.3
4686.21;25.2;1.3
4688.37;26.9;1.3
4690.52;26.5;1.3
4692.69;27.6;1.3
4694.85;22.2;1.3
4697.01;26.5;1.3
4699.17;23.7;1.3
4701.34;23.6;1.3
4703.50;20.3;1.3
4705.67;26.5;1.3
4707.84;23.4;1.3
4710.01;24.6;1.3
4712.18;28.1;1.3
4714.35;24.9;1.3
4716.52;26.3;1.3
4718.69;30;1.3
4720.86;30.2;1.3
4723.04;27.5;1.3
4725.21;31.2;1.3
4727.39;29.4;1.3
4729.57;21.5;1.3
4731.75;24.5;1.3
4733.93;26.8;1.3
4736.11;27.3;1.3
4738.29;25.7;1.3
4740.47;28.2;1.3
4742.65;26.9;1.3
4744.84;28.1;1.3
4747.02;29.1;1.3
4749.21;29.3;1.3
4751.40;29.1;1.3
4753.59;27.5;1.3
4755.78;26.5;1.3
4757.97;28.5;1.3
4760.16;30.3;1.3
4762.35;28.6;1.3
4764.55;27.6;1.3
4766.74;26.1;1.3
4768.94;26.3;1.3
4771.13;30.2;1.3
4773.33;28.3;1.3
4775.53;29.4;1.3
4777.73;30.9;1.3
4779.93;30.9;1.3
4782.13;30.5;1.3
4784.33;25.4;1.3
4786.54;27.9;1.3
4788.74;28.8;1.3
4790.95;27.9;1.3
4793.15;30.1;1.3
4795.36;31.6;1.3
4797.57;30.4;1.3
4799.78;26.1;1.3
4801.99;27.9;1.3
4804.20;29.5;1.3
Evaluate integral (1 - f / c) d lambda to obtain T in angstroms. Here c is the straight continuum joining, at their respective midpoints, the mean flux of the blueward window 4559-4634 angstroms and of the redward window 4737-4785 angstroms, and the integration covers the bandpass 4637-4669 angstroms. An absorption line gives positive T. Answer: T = 2.5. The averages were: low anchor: 27.1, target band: 25.5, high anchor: 28.4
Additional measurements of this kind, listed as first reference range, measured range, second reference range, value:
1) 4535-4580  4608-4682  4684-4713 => -2.8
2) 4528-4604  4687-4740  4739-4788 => 3.3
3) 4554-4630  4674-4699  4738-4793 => 2.1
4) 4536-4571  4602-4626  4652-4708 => -1.8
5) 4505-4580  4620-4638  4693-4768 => -1.1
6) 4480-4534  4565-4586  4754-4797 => -0.5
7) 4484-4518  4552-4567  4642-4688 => -0.5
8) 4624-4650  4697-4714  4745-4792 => 1.8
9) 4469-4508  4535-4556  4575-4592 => 0.8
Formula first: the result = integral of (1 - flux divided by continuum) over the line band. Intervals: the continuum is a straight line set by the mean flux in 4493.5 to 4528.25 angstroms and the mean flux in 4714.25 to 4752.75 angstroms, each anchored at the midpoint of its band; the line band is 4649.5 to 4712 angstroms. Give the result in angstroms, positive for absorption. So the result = 4.4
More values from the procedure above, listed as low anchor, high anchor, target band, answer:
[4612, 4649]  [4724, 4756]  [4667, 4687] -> 1.3 angstroms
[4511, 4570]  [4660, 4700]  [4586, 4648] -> -2.2 angstroms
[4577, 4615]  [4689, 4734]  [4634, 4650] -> 0.7 angstroms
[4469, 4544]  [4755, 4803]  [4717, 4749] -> 0.6 angstroms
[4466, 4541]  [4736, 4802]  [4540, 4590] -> -0.6 angstroms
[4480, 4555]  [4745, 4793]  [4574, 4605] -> 0.1 angstroms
